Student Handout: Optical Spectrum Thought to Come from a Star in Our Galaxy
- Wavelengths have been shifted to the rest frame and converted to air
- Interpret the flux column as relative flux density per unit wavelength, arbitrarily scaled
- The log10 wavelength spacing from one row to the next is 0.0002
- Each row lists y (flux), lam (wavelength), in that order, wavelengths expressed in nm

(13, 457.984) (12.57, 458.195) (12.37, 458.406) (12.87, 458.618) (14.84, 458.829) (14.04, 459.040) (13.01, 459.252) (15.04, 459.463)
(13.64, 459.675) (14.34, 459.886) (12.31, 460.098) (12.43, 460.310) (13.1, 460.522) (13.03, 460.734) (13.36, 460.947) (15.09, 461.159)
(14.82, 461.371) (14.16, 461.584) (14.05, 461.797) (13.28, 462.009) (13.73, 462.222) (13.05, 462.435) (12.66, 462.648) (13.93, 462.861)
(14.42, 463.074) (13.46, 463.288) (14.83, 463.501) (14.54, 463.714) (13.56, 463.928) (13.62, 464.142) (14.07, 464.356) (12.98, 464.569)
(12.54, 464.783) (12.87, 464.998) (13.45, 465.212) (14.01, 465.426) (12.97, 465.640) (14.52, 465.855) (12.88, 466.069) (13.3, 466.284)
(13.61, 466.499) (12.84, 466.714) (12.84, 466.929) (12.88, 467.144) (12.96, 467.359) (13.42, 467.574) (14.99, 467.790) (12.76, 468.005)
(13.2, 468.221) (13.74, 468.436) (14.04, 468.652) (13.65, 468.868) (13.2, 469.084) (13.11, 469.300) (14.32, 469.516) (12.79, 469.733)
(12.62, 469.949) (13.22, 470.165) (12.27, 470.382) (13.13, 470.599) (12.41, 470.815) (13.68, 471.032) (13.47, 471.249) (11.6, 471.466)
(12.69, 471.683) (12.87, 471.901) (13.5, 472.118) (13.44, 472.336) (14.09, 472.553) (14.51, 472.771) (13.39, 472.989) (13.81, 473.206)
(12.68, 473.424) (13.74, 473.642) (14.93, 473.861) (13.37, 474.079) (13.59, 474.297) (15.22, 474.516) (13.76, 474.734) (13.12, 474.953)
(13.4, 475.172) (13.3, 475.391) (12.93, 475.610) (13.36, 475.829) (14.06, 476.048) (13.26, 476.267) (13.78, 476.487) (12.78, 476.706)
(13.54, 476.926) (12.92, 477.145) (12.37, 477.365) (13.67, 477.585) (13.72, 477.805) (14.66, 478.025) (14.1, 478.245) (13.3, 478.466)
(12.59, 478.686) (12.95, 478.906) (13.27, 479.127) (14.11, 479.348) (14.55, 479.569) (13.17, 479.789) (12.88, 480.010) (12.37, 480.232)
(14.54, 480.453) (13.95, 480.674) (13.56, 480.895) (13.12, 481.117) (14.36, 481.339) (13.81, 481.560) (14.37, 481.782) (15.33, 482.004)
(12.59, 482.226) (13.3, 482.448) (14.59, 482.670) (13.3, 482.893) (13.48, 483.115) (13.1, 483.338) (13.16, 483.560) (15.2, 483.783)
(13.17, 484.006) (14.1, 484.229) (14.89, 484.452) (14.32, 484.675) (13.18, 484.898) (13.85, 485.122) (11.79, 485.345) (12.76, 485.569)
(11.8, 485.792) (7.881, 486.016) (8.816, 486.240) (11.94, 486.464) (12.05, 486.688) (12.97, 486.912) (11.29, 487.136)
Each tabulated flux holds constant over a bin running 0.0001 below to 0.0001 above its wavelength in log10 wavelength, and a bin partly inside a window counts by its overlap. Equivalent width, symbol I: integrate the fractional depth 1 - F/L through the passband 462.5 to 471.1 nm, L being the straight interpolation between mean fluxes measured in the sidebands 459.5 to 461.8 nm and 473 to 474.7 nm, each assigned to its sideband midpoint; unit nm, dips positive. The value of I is 0.23 nm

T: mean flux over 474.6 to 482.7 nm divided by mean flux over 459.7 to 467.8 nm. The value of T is 1.00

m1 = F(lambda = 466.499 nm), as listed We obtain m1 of 13.61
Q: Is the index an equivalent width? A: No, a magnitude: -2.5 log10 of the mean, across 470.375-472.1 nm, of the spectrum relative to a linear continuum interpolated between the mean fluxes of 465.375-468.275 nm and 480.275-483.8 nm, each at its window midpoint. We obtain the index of 0.054 mag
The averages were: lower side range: 13.4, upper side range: 13.8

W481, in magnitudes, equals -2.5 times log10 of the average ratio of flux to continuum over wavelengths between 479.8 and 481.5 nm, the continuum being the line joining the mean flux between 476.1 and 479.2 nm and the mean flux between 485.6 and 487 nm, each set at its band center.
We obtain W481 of -0.08 mag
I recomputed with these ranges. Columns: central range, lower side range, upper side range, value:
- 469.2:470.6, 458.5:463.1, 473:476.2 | 0.06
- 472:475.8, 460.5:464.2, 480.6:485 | 0.04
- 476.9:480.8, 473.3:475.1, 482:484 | 0.07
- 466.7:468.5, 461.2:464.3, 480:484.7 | 0.07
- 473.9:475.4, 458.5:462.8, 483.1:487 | -0.08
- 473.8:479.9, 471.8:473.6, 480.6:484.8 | 0.06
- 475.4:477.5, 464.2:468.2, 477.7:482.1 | 0.06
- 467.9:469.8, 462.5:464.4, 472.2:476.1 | 0.05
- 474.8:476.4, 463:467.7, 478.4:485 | 0.03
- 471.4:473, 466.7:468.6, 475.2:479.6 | 0.01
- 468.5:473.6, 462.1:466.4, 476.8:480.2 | 0.09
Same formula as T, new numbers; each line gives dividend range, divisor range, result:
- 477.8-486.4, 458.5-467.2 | 0.98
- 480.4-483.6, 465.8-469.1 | 1.03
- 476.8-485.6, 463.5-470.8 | 1.02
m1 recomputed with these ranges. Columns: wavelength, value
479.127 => 13.27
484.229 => 14.1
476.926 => 13.54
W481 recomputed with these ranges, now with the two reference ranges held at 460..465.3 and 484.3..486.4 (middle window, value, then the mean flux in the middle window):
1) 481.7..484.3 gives -0.12 mag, 13.8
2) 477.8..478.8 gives -0.09 mag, 13.7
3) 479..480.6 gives -0.09 mag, 13.6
